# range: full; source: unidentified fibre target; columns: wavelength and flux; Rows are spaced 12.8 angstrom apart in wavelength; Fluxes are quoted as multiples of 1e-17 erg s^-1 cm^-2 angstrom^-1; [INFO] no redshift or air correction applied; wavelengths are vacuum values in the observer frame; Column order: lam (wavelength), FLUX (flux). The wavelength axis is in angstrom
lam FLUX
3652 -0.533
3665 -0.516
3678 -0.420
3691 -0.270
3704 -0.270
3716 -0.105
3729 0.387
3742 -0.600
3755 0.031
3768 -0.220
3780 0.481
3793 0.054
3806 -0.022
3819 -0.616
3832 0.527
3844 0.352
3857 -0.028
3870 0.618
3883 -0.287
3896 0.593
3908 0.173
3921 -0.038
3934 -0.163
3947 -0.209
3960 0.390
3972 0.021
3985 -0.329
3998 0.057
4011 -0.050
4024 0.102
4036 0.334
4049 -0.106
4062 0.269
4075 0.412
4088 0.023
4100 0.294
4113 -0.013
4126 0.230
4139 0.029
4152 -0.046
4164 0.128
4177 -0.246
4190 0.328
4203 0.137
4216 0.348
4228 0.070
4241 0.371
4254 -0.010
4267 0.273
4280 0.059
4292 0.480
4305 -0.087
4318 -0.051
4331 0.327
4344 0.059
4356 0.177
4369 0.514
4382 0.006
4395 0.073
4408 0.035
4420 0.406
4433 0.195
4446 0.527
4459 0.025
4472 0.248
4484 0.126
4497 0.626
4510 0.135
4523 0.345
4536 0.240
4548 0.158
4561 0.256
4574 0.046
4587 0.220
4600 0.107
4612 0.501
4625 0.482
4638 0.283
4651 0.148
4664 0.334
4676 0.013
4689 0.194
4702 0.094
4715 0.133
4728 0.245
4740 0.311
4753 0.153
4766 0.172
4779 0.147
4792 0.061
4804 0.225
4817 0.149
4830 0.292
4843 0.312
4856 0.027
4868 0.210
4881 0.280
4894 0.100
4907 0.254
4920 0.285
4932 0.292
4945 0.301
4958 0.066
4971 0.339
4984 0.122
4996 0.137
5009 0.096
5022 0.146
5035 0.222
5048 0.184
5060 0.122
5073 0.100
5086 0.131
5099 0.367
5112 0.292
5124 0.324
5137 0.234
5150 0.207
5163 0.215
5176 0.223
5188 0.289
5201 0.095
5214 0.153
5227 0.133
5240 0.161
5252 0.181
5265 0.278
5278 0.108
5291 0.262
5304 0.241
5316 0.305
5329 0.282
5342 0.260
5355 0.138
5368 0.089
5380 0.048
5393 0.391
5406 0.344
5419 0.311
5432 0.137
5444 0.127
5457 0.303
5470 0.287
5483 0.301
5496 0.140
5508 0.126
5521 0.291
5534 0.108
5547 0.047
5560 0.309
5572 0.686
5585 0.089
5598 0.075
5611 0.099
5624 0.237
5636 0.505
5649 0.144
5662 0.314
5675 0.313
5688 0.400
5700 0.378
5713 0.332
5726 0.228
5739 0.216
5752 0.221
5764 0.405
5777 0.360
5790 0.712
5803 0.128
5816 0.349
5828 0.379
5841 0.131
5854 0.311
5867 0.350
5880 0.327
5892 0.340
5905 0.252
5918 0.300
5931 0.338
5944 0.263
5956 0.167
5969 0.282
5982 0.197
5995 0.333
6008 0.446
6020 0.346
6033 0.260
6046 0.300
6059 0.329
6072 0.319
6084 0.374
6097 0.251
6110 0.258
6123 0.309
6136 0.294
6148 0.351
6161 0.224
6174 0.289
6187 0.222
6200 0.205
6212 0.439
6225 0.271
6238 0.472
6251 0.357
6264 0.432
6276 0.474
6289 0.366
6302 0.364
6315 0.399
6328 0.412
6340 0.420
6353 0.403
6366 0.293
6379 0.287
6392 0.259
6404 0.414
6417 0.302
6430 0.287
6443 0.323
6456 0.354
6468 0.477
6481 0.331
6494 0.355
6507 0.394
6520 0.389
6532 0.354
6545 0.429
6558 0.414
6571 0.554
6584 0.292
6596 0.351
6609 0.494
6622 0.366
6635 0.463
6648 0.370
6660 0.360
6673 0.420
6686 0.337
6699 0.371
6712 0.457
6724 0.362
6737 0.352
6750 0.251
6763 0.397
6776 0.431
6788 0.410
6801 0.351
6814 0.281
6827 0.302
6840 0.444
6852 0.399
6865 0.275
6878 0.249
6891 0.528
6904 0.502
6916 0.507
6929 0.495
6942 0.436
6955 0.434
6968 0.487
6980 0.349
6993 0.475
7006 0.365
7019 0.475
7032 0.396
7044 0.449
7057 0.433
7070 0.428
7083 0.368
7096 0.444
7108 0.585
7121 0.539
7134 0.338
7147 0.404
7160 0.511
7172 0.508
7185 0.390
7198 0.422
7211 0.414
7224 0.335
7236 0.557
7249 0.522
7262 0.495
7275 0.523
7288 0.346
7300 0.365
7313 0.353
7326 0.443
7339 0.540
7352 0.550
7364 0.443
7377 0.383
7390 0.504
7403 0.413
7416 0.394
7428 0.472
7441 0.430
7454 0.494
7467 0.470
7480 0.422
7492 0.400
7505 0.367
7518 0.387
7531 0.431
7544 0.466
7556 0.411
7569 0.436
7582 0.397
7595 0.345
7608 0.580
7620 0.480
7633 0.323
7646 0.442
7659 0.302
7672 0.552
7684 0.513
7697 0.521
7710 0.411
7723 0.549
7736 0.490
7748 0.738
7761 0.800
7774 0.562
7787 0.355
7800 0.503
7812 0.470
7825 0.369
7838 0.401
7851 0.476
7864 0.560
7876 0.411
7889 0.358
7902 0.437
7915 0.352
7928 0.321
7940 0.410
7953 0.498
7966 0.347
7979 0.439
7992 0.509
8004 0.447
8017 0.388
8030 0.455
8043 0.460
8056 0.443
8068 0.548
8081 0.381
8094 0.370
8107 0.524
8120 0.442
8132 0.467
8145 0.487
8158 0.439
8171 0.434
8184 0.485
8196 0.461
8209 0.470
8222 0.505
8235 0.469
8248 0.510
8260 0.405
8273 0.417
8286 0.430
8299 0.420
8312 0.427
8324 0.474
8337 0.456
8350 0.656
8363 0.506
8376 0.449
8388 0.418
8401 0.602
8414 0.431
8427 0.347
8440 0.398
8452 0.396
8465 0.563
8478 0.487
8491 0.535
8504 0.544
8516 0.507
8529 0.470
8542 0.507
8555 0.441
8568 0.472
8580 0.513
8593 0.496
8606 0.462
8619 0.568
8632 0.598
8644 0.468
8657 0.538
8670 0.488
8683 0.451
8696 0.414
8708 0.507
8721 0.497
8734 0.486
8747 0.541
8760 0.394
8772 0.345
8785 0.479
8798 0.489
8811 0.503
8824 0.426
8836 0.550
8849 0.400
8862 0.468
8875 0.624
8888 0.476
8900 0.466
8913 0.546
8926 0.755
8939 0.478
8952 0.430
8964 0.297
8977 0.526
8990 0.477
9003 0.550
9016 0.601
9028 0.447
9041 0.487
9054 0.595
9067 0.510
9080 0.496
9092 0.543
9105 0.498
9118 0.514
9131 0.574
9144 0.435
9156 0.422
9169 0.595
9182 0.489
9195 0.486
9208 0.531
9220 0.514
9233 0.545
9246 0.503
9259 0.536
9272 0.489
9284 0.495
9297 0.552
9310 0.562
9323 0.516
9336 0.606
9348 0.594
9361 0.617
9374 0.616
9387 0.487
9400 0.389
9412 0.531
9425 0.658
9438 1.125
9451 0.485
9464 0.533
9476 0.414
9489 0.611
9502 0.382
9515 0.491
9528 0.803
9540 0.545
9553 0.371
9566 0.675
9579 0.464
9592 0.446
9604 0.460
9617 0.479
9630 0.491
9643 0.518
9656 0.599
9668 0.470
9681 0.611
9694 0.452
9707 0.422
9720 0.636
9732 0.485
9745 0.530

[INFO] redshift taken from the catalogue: 0.55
